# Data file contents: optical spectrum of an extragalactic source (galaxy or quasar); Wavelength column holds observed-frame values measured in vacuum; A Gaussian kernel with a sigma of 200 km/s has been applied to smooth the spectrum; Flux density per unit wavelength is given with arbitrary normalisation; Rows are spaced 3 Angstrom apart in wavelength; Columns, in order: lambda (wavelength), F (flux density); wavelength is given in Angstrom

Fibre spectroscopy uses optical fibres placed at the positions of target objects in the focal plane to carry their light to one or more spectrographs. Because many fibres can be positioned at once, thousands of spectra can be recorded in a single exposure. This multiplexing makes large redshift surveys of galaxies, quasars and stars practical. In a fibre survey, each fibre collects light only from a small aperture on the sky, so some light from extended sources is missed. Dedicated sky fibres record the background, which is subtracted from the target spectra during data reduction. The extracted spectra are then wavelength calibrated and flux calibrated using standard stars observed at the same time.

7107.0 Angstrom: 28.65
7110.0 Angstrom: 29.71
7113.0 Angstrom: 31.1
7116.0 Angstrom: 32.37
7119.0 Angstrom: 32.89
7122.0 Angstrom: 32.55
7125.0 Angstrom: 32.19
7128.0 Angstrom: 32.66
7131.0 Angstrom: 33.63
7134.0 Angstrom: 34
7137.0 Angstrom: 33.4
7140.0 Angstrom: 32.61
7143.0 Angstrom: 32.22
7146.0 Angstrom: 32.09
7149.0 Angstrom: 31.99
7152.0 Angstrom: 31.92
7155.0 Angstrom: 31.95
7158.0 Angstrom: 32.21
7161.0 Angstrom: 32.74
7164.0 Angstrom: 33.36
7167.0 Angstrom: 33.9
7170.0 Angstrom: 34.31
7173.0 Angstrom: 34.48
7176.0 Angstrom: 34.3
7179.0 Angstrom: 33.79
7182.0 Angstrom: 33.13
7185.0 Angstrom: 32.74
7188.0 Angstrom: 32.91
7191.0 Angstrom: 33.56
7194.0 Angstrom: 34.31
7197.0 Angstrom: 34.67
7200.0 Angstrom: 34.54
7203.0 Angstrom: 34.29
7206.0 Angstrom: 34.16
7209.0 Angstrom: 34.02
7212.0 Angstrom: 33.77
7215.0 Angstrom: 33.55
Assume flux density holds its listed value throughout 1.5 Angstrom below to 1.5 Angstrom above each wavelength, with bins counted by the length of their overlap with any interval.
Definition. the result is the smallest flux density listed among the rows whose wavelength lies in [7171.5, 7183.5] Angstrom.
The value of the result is 33.13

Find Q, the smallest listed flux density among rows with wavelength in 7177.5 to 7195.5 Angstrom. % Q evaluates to 32.74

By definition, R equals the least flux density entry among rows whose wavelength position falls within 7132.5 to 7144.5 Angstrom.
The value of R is 32.22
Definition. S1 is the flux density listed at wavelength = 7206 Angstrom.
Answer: 34.16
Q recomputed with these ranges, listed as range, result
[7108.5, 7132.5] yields 29.71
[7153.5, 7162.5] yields 31.95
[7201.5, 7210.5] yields 34.02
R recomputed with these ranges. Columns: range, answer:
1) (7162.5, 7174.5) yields 33.36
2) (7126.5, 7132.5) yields 32.66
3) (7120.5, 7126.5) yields 32.19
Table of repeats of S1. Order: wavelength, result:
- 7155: 31.95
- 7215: 33.55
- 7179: 33.79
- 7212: 33.77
